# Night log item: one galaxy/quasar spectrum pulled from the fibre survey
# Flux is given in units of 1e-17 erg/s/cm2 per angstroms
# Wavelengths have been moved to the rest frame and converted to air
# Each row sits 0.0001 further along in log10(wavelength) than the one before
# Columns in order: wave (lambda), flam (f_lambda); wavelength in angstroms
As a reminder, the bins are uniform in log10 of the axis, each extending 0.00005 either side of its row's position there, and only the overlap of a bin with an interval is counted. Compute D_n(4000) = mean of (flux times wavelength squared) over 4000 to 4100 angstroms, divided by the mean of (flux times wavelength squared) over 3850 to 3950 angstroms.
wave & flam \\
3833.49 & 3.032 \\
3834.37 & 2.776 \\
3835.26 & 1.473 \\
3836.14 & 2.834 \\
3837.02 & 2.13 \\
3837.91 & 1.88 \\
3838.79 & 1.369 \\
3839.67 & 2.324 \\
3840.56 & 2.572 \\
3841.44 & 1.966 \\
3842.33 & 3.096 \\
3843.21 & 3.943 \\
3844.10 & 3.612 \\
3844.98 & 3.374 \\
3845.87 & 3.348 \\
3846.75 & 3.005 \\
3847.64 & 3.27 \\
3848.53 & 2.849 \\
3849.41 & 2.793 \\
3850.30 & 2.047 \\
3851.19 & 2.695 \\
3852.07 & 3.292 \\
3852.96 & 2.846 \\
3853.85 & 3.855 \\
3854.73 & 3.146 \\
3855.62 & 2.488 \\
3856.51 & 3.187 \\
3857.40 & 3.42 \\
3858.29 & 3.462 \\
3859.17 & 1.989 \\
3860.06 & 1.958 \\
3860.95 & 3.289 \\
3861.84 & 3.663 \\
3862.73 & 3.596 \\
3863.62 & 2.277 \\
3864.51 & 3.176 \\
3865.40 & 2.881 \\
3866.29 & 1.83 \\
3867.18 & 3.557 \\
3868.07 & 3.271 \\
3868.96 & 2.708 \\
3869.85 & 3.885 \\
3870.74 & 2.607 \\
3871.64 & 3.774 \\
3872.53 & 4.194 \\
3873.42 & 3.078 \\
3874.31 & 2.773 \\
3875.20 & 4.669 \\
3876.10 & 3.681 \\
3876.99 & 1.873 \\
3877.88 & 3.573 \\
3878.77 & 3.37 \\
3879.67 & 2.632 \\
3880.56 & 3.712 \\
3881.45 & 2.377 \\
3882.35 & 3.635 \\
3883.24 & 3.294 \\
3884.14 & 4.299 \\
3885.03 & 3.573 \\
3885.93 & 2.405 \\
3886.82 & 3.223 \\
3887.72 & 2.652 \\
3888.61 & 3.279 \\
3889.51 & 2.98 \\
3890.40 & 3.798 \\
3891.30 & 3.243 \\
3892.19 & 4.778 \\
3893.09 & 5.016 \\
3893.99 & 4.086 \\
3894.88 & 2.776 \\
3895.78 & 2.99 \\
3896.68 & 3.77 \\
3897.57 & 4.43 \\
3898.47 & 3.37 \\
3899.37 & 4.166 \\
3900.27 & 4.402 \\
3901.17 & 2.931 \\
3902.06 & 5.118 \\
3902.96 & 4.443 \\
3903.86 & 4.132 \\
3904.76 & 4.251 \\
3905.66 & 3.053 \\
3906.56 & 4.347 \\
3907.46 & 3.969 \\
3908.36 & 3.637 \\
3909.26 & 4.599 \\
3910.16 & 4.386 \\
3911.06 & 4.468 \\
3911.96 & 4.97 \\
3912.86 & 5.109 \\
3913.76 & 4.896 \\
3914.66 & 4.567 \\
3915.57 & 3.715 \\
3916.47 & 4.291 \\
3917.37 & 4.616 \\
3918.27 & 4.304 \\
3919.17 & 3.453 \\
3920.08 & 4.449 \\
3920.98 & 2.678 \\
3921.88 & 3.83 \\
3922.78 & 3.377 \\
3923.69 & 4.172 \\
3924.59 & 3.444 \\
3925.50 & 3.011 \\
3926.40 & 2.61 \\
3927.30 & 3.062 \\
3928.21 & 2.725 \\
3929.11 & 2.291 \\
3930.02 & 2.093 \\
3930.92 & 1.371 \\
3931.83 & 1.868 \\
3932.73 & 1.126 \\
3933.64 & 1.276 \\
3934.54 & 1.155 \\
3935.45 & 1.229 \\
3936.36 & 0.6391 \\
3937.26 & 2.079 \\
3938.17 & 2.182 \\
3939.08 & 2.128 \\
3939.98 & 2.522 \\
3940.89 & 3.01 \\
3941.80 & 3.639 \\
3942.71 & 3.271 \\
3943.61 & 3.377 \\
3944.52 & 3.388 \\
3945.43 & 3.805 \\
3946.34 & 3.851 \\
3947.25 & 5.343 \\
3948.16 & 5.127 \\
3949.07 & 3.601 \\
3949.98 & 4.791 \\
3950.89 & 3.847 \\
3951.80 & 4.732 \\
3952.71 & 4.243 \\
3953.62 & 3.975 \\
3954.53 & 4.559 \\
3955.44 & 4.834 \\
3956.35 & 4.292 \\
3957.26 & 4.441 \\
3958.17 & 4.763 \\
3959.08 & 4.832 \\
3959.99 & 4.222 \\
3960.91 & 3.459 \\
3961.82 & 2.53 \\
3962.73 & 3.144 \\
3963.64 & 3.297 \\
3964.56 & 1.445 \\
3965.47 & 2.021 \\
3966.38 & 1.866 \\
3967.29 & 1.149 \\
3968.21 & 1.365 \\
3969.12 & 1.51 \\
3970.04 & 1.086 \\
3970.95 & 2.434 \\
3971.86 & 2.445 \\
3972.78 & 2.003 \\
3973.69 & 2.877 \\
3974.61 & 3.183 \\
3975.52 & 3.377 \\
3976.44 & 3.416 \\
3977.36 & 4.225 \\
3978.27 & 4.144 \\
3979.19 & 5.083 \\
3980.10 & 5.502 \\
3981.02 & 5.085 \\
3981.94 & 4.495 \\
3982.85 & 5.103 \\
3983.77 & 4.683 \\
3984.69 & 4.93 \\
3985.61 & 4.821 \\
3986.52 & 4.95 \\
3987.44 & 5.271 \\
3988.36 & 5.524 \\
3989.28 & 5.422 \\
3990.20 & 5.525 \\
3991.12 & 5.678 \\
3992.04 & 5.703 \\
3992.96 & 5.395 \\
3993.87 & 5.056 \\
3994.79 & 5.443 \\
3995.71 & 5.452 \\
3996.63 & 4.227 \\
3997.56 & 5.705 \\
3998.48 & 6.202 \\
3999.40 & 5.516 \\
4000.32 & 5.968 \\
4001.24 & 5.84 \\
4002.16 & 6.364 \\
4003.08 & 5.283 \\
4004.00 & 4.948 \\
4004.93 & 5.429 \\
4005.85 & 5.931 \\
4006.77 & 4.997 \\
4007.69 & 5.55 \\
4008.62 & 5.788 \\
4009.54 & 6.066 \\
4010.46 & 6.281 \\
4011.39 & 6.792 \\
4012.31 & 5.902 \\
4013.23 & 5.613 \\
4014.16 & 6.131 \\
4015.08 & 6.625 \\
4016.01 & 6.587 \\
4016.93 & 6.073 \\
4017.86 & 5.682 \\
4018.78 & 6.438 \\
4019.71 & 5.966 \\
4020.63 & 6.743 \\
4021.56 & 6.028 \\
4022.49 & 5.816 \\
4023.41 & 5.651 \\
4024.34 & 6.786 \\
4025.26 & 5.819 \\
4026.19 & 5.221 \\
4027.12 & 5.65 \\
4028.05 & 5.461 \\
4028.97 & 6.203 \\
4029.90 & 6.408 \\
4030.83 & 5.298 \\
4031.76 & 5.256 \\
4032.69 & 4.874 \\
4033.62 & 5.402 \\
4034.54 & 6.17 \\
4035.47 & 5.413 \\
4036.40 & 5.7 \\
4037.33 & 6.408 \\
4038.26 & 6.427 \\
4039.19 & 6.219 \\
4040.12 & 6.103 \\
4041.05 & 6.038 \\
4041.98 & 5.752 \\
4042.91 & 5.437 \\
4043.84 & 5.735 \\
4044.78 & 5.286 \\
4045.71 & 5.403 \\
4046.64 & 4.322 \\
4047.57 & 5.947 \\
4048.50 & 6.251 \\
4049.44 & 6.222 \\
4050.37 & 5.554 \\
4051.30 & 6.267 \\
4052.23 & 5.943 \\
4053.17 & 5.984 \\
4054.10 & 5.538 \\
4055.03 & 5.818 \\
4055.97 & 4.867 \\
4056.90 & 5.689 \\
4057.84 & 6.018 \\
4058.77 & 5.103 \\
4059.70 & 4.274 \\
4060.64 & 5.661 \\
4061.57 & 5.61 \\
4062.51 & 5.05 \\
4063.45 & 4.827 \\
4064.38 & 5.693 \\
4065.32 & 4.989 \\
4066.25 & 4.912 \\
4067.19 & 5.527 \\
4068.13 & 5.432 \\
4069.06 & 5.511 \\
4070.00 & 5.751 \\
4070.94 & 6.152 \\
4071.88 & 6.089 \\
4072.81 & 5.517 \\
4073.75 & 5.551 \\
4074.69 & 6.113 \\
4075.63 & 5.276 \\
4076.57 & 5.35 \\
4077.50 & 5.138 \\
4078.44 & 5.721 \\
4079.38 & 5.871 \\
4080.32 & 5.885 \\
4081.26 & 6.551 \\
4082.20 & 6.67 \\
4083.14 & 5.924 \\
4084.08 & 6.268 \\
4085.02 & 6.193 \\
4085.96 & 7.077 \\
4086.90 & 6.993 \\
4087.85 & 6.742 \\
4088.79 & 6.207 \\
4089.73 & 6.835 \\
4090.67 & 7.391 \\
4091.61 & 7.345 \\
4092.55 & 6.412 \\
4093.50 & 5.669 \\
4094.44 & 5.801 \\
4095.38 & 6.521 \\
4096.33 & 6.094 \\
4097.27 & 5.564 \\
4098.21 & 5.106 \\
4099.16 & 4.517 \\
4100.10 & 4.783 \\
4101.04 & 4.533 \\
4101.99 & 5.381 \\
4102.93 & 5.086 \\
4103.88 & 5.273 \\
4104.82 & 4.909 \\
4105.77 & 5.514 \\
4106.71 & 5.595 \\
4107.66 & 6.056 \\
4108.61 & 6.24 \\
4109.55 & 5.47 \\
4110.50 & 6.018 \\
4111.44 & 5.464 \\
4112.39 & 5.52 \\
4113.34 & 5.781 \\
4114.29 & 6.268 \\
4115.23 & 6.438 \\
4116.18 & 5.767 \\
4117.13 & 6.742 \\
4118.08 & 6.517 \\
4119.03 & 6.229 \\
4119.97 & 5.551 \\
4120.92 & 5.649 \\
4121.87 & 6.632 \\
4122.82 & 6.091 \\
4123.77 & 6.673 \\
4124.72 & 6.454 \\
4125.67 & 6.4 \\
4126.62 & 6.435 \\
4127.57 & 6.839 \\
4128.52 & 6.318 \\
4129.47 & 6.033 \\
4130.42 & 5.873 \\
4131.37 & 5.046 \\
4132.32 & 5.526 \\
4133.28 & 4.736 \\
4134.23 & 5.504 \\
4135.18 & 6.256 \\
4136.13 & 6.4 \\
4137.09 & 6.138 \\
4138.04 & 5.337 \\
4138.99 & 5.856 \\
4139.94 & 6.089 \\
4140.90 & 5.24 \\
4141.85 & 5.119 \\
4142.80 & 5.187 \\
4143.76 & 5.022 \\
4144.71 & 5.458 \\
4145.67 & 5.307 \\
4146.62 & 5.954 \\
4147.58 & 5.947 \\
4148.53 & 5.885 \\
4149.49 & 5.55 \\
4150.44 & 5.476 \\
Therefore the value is 1.9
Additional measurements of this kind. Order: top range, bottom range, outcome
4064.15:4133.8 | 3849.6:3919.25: 1.85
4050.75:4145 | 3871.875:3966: 1.81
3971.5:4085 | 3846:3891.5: 1.91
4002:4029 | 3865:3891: 1.97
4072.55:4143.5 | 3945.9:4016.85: 1.38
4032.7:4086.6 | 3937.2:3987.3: 1.67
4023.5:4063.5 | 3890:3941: 1.78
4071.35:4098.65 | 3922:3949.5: 2.38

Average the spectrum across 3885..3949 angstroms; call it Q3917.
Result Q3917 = 3.44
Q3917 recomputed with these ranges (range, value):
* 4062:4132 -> 5.89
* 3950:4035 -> 4.83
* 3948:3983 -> 3.52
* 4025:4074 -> 5.62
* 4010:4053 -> 5.9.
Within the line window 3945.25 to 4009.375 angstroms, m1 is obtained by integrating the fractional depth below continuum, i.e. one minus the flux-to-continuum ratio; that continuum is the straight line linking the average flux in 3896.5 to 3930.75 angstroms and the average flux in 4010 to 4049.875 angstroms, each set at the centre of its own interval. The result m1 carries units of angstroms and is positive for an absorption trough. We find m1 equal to 8.4 angstroms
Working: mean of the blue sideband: 3.85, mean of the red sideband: 5.89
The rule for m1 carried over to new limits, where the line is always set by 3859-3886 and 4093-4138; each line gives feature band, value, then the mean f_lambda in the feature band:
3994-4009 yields -3.1 angstroms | 5.52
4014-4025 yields -3.3 angstroms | 6.21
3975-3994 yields -2.3 angstroms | 4.92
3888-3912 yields -3.3 angstroms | 3.95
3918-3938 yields 6.5 angstroms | 2.53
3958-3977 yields 6.9 angstroms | 2.66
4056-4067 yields 0.0 angstroms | 5.25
